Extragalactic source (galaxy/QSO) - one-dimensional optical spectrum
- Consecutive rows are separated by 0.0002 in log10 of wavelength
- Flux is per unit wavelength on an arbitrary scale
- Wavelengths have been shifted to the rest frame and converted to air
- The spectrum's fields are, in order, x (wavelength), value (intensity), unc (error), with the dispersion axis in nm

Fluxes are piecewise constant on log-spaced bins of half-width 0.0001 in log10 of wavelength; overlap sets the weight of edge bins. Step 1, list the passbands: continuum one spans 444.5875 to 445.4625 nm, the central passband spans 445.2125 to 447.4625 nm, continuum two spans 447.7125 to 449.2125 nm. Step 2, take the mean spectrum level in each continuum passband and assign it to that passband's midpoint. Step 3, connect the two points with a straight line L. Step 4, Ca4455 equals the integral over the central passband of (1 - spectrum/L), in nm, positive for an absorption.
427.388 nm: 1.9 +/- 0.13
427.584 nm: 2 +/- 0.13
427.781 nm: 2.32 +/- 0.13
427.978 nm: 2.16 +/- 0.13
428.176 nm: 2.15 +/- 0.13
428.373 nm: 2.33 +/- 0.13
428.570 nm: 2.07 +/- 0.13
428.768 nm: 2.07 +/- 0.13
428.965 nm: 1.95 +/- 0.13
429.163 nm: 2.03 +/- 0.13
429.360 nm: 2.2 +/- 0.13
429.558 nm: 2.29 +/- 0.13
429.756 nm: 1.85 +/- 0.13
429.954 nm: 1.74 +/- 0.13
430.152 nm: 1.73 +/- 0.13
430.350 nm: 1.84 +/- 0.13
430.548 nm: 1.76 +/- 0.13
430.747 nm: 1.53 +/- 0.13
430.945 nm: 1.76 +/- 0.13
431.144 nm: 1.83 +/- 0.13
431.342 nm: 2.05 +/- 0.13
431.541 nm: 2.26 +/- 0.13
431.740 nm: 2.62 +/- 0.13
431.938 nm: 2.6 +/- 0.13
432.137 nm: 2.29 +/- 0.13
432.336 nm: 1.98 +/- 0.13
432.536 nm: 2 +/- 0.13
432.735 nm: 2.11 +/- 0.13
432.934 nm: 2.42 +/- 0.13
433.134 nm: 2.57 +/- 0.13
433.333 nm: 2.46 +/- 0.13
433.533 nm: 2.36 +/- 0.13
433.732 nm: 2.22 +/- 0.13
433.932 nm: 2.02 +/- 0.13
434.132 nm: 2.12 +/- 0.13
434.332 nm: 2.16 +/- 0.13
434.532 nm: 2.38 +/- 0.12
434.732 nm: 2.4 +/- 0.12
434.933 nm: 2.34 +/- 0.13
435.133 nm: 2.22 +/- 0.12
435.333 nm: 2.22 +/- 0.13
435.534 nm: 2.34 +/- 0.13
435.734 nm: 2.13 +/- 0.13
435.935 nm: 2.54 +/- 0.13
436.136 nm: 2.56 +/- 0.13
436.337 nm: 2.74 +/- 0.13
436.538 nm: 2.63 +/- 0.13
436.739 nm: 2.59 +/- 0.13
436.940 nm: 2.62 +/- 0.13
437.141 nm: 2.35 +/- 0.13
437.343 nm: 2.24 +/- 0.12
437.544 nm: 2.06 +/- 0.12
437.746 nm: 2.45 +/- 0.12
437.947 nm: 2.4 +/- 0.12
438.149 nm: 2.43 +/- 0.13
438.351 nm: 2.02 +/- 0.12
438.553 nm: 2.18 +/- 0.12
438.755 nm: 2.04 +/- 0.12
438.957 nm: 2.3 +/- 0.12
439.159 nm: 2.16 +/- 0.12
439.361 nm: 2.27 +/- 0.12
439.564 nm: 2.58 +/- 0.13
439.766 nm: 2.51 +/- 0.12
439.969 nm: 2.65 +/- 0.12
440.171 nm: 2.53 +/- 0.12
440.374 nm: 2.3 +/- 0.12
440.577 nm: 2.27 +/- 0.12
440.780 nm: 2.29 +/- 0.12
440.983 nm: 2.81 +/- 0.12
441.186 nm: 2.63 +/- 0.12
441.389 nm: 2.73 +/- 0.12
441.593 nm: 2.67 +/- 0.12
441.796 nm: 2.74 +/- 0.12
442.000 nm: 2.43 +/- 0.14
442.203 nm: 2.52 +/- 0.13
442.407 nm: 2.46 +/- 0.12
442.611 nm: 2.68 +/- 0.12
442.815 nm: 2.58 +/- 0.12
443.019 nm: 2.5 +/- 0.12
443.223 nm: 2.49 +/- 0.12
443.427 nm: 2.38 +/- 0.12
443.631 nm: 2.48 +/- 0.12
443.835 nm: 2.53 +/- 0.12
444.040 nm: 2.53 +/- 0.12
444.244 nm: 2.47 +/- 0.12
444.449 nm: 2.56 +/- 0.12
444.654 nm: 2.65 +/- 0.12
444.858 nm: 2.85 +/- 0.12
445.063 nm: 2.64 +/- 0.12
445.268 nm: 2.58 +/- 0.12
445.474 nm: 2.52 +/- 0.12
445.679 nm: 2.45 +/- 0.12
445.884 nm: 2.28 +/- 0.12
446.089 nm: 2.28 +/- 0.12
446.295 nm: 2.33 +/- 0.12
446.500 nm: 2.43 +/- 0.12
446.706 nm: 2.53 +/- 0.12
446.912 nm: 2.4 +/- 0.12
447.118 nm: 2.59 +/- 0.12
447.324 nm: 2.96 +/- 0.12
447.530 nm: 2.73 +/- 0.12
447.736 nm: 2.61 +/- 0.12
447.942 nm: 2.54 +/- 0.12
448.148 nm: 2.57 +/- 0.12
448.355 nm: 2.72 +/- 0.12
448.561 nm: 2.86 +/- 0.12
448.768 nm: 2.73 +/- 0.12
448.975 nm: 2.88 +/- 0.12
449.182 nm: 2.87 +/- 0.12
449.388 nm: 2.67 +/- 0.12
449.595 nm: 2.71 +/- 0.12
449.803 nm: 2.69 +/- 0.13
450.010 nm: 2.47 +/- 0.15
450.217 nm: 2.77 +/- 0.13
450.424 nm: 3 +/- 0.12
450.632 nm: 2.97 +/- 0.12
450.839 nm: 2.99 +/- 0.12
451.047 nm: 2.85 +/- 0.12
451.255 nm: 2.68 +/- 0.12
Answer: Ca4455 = 0.17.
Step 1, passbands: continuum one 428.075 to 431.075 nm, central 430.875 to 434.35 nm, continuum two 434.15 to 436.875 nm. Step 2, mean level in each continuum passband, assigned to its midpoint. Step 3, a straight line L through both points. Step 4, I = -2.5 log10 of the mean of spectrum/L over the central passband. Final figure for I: -0.019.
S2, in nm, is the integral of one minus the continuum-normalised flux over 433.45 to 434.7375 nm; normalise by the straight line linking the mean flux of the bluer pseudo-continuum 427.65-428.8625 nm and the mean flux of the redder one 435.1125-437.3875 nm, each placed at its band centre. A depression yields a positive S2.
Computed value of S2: 0.081 nm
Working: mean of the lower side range 2.18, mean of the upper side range 2.44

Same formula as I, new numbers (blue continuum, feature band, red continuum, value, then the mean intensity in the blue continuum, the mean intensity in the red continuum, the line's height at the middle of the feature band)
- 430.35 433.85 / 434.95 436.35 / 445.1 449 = -0.05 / 2.16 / 2.57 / 2.26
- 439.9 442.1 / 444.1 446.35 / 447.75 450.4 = 0.05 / 2.55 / 2.71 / 2.63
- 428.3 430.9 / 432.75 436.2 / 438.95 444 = -0.07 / 1.95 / 2.5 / 2.17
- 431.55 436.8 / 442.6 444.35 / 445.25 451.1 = 0.02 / 2.34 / 2.65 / 2.55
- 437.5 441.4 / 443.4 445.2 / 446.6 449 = -0.01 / 2.38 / 2.67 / 2.55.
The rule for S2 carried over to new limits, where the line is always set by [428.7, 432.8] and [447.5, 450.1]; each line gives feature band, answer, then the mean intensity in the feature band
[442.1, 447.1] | 0.06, 2.51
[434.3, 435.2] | -0.06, 2.31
